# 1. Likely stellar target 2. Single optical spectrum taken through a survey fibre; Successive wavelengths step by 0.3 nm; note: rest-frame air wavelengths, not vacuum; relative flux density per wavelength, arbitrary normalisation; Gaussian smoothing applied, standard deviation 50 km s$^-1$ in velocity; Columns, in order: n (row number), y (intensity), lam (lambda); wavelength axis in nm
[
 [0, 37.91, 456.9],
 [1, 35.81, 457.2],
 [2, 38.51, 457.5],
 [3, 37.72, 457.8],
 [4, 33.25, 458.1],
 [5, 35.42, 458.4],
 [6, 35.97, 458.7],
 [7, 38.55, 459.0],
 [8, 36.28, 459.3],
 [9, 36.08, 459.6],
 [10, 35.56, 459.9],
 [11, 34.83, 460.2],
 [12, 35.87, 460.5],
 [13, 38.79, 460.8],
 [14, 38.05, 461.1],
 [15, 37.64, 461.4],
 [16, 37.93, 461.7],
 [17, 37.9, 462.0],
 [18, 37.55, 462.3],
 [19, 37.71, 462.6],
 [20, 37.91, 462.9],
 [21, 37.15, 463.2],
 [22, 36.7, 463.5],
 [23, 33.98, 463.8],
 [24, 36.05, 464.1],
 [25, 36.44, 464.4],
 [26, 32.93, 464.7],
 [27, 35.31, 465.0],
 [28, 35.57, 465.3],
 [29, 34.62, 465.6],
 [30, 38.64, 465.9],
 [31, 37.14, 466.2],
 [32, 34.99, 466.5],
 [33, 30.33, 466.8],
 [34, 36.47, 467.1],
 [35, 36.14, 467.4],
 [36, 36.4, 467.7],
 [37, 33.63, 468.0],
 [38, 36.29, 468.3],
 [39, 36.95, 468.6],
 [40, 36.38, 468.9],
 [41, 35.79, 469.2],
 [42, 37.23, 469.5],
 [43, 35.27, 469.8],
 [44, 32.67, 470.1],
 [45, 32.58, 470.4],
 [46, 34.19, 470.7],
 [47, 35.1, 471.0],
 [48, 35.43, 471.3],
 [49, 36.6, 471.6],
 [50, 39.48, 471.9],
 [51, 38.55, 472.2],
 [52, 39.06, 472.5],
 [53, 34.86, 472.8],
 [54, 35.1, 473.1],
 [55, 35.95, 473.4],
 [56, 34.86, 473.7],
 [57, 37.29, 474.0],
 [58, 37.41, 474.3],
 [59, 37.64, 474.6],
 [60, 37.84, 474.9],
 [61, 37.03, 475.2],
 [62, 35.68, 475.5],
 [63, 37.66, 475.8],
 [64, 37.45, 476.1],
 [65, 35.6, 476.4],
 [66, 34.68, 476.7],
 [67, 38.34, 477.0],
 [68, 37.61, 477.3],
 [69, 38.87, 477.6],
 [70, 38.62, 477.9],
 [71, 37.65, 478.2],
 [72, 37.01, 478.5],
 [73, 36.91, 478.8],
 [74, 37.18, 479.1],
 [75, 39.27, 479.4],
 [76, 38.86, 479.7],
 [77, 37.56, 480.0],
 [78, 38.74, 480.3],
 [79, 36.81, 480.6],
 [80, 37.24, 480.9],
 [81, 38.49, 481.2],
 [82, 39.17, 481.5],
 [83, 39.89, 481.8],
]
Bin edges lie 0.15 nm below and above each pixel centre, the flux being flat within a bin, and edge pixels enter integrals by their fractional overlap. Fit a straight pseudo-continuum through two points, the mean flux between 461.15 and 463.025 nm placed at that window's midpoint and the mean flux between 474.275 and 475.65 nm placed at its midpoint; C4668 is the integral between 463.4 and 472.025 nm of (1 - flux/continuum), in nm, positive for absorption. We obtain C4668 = 0.46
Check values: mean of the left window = 37.8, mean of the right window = 37.1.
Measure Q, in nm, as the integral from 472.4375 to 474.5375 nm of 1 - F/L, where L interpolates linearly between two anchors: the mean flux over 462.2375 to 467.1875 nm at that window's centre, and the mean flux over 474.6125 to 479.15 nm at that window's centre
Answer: 0.03 nm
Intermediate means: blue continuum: 35.8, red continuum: 37.2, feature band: 36.3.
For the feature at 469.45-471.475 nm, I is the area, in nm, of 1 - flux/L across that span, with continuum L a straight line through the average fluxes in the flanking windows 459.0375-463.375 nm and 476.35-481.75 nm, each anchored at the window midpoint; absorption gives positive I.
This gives 0.16 nm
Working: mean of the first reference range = 37.1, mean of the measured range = 34.5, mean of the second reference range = 37.8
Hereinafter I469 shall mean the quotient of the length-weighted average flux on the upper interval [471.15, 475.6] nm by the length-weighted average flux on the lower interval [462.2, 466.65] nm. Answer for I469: 1.02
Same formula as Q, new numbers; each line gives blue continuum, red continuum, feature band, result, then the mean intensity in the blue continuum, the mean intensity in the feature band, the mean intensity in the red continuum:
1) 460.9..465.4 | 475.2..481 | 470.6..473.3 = 0.04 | 36.6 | 36.5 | 37.5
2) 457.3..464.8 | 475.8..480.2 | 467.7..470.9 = 0.17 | 36.6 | 35.2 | 37.6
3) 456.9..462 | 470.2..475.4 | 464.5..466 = 0.05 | 36.7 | 35.3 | 36.4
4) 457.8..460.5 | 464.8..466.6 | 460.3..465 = -0.11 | 35.9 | 36.8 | 36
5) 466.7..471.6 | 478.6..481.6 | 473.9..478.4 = -0.04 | 35.1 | 37.3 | 38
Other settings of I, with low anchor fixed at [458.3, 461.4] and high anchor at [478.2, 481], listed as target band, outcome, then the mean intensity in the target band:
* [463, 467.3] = 0.17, 35.5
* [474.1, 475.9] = 0.01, 37.2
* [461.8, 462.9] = -0.03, 37.8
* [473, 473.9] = 0.05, 35.4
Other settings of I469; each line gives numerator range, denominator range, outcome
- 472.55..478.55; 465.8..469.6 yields 1.03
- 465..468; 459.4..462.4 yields 0.96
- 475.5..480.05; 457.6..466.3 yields 1.03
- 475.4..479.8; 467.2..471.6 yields 1.06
